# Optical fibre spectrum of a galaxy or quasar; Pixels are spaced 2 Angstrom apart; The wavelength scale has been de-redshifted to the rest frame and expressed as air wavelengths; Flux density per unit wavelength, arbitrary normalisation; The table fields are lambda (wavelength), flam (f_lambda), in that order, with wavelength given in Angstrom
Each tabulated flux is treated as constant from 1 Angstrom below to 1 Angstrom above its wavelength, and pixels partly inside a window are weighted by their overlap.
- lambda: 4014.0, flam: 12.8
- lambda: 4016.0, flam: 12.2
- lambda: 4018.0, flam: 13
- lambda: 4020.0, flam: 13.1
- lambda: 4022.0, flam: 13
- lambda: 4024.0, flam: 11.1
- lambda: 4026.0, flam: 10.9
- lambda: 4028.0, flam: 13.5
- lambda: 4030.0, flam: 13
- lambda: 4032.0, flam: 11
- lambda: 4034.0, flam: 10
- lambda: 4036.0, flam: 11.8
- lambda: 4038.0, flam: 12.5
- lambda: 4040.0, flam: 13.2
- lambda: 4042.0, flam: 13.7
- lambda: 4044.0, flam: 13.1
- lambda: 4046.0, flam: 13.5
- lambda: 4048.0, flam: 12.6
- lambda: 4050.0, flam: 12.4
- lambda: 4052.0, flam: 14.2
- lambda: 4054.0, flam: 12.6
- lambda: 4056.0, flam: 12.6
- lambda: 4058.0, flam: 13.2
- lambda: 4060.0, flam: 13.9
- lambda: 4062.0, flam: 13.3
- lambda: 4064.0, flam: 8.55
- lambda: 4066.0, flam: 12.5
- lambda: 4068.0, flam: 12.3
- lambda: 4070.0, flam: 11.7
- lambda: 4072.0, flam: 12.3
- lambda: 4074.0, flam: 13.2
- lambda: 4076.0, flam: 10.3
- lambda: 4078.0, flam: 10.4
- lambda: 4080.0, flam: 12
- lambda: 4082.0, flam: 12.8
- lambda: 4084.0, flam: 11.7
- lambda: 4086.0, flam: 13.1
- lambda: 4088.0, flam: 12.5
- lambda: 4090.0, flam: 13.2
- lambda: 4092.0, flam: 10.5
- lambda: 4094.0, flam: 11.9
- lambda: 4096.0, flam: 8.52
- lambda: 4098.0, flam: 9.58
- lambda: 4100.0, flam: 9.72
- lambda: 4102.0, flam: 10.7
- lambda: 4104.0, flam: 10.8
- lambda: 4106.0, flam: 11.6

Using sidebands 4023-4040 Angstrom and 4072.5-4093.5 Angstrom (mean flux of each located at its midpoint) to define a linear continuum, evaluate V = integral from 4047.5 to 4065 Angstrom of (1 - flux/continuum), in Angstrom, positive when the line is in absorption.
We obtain -1.04 Angstrom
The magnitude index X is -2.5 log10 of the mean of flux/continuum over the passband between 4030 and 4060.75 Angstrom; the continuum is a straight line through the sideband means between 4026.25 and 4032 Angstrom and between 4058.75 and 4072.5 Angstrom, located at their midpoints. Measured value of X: -0.03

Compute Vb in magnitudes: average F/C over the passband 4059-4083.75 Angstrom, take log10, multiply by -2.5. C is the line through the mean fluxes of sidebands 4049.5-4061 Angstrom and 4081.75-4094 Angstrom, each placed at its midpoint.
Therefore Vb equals 0.07 mag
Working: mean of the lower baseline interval 13.2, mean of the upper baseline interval 12.2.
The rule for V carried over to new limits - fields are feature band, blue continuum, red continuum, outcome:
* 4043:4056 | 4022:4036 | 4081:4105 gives -1.7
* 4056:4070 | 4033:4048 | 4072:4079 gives -0.5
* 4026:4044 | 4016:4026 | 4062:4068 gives -0.4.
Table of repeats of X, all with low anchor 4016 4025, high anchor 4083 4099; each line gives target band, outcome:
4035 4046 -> -0.063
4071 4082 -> -0.013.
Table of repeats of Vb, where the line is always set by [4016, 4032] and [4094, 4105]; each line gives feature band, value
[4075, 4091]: -0.140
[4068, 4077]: -0.098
